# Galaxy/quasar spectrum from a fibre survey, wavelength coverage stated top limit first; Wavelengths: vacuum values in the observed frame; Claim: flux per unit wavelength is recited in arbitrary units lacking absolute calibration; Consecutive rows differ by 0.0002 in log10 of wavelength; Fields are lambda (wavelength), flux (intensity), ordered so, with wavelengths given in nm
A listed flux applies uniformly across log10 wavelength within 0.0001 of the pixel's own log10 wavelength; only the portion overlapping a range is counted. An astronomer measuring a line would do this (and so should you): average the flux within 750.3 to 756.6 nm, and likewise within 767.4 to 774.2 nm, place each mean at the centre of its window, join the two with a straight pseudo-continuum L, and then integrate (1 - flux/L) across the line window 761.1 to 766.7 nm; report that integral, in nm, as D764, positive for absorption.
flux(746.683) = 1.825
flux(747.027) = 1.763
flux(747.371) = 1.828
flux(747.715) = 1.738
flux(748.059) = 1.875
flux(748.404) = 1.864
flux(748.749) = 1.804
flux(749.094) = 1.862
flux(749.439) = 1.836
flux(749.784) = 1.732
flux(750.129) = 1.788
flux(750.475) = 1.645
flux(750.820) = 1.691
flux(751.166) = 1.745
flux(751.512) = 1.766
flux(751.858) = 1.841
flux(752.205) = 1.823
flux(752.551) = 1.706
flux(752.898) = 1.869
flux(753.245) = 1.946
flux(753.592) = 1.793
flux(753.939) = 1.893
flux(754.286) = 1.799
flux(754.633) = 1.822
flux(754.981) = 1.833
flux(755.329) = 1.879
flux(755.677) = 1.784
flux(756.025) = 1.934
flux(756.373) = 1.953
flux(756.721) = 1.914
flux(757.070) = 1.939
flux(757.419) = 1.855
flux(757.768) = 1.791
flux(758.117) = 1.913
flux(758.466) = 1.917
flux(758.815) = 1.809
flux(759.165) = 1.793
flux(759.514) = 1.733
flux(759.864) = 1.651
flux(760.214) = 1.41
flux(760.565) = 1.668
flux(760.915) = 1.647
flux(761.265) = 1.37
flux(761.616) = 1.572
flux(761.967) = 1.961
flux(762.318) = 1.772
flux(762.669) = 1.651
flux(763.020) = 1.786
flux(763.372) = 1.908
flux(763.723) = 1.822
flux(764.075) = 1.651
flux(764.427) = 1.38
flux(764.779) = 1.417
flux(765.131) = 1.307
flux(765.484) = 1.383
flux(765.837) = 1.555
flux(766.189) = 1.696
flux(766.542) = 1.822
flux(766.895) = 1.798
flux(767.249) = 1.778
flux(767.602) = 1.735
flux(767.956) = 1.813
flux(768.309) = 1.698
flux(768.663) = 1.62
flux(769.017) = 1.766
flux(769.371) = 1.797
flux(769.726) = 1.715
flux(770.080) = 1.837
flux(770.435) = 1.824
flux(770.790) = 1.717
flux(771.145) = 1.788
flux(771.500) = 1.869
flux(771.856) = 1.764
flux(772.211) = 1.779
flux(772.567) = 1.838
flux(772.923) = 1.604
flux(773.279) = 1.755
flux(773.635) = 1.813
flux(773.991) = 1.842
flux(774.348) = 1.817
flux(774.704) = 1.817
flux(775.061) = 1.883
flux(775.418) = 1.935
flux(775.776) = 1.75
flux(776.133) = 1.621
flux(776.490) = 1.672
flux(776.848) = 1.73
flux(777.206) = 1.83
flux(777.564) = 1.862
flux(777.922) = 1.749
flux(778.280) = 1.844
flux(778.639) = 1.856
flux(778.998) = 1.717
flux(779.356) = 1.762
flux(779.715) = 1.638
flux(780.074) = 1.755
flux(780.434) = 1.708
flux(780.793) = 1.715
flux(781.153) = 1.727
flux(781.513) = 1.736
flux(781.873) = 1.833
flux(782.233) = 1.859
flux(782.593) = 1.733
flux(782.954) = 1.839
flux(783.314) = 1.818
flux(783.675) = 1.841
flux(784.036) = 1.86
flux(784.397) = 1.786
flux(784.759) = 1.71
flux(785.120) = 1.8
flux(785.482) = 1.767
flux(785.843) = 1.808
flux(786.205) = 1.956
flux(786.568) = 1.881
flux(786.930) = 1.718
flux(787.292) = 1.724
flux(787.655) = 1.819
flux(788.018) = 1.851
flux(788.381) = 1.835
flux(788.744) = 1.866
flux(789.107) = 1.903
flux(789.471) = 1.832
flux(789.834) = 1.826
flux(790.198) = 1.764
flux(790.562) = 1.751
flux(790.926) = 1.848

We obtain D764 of 0.501 nm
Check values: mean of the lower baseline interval 1.82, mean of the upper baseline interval 1.77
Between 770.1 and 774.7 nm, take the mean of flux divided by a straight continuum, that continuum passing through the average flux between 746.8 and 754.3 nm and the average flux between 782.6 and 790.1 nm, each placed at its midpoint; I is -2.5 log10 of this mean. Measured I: 0.01 mag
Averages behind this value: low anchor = 1.8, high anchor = 1.82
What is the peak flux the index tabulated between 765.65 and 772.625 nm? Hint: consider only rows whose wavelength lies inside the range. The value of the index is 1.869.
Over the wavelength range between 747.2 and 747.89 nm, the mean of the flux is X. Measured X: 1.79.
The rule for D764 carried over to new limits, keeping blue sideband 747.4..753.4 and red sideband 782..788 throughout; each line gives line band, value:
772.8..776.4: 0.04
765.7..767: 0.06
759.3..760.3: 0.10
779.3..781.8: 0.12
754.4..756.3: -0.06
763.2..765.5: 0.30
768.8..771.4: 0.04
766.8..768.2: 0.02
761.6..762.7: 0.02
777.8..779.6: 0.03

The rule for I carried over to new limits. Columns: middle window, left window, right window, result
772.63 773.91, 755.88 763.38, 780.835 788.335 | 0.03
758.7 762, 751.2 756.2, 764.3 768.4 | 0.05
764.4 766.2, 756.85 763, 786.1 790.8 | 0.21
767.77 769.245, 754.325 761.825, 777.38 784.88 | 0.03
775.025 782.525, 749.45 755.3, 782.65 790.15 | 0.03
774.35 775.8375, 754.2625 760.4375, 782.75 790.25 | -0.02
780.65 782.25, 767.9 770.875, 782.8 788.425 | 0.02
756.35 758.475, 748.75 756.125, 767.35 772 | -0.06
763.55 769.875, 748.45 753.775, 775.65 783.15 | 0.08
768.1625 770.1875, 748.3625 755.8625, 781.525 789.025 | 0.05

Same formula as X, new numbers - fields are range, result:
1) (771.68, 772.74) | 1.79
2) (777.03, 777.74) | 1.85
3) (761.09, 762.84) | 1.67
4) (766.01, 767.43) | 1.77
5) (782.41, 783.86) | 1.81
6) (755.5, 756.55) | 1.89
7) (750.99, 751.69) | 1.76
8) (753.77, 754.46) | 1.85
